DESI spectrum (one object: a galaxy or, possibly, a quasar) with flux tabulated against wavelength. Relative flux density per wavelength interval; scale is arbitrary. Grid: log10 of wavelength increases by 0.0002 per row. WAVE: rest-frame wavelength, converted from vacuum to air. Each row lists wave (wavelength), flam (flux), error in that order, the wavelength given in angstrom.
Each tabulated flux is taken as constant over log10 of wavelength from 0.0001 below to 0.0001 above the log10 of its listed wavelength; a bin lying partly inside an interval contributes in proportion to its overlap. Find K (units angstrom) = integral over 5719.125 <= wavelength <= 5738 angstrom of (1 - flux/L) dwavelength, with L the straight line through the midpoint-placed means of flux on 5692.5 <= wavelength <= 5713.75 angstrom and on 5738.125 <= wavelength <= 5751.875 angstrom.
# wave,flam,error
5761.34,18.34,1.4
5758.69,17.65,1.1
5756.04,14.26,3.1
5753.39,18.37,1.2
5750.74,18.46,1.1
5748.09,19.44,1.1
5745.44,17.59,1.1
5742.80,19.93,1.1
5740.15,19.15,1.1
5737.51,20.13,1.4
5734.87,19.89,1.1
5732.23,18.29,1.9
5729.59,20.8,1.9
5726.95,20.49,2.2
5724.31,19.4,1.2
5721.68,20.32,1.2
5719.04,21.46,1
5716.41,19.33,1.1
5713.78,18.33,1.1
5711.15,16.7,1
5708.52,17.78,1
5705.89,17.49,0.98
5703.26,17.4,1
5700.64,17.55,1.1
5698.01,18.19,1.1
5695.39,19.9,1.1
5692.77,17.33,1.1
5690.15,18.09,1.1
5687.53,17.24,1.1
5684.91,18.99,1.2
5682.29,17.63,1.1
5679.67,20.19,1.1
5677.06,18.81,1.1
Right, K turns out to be -1.49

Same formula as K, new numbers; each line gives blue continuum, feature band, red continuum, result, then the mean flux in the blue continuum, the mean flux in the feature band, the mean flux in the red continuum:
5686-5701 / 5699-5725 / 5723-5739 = 0.6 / 18.1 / 18.6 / 19.8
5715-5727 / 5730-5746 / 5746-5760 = -0.4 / 20.2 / 19.3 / 17.6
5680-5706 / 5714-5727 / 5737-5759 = -1.3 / 18.1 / 20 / 18.3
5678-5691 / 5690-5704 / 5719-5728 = 0.7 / 18.4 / 18.1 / 20.3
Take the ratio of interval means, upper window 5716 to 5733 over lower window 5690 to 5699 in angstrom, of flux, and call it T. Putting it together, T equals 1.1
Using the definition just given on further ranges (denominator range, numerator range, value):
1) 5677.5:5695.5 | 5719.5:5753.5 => 1.06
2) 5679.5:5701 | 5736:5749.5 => 1.05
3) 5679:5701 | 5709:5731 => 1.07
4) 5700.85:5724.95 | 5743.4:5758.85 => 0.95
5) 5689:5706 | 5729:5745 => 1.08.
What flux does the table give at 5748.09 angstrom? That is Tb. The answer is 19.44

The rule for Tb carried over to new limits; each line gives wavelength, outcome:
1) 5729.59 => 20.8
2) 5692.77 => 17.33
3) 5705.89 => 17.49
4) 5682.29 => 17.63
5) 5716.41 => 19.33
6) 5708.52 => 17.78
